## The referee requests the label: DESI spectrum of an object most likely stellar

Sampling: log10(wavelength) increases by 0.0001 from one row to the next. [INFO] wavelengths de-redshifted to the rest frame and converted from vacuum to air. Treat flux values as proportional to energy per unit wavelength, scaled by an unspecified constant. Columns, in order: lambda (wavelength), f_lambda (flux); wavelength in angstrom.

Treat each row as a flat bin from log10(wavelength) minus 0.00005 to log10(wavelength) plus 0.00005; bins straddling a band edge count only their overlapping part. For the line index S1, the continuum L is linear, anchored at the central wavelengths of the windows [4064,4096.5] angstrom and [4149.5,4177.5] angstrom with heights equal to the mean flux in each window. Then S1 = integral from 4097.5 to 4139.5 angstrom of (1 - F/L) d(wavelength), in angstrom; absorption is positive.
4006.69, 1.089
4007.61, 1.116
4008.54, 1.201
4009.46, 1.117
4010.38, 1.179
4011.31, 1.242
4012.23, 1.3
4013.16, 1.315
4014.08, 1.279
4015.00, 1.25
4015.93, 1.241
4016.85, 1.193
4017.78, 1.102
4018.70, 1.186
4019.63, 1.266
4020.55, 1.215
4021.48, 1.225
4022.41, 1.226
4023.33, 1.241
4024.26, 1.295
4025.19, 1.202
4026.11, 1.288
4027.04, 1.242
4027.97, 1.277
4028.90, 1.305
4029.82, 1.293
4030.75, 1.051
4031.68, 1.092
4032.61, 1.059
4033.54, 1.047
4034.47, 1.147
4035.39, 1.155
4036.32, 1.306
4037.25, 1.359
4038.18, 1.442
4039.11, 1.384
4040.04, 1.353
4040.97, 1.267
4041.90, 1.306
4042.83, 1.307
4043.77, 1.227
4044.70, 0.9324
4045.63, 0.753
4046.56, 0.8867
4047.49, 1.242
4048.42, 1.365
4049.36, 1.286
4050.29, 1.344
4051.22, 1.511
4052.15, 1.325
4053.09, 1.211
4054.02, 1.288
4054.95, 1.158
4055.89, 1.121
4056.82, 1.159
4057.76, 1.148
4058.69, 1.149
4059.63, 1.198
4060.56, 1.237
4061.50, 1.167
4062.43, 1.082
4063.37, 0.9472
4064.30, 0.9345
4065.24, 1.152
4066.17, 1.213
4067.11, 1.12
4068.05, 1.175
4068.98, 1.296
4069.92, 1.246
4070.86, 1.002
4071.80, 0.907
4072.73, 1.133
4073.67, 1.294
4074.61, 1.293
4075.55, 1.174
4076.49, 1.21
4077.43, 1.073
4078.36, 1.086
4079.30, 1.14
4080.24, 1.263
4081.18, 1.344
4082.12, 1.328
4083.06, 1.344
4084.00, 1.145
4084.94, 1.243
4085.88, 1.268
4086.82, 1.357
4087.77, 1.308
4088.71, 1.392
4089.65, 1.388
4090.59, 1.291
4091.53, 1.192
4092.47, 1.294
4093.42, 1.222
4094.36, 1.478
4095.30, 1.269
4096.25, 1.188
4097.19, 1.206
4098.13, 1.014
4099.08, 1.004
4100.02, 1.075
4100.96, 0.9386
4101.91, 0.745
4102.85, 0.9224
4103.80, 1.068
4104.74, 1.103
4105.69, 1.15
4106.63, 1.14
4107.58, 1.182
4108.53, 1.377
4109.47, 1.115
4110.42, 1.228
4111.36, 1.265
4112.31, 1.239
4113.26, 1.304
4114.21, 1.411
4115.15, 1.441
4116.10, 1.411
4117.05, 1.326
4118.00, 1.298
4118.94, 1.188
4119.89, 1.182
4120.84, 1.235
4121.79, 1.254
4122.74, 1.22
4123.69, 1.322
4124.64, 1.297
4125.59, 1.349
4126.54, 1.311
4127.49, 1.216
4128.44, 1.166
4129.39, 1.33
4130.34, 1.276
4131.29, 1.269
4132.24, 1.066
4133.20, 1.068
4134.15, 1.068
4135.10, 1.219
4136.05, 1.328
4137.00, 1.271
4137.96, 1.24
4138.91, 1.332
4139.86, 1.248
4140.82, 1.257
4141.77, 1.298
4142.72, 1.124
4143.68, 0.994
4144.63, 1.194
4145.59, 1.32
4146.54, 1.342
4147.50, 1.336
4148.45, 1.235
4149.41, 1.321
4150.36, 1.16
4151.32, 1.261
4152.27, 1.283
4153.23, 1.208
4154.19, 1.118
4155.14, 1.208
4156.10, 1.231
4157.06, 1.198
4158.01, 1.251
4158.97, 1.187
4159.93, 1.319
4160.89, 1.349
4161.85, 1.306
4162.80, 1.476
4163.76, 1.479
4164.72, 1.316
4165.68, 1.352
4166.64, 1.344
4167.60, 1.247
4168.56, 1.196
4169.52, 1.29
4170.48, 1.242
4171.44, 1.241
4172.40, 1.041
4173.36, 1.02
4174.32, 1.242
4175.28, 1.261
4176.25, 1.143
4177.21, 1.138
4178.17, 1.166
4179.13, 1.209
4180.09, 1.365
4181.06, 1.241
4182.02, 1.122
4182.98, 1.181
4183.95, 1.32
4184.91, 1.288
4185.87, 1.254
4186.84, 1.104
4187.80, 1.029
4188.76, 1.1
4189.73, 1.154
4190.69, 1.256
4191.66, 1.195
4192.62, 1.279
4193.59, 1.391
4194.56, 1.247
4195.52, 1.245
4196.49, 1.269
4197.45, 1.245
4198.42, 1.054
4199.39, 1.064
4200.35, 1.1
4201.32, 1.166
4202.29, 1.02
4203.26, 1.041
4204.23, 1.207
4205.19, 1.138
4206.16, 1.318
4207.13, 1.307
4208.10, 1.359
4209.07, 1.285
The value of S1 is 1.0 angstrom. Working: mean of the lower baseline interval 1.22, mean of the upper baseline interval 1.25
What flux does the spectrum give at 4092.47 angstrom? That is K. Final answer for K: 1.294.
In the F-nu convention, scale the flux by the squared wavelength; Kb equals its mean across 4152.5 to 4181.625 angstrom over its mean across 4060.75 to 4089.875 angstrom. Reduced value 1.1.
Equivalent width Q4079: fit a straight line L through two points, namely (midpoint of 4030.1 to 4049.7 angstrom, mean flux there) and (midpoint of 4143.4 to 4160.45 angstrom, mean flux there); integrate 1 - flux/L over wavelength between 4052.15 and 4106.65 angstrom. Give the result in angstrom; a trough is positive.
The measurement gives 1.4 angstrom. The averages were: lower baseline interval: 1.19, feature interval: 1.17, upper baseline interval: 1.23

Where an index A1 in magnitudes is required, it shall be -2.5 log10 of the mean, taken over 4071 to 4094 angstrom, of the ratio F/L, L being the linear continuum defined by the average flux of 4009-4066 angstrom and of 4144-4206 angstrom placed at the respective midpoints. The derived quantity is -0.02 mag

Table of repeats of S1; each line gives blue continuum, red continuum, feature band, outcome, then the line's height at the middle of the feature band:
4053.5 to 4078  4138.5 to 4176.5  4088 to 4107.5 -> 0.4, 1.18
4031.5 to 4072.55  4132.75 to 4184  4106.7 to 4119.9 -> -0.7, 1.21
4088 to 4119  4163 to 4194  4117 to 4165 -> -1.3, 1.22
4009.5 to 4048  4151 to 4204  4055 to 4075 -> 1.2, 1.21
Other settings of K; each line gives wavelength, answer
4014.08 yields 1.279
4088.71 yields 1.392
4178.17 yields 1.166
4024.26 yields 1.295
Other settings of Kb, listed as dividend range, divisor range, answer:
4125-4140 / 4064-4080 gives 1.11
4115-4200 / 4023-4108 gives 1.09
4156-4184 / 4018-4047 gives 1.11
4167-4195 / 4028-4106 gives 1.07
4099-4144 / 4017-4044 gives 1.02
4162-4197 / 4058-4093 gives 1.08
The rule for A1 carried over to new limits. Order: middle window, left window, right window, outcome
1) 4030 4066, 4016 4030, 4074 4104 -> 0.03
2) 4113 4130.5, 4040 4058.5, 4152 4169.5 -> -0.03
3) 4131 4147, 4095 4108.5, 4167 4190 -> -0.07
